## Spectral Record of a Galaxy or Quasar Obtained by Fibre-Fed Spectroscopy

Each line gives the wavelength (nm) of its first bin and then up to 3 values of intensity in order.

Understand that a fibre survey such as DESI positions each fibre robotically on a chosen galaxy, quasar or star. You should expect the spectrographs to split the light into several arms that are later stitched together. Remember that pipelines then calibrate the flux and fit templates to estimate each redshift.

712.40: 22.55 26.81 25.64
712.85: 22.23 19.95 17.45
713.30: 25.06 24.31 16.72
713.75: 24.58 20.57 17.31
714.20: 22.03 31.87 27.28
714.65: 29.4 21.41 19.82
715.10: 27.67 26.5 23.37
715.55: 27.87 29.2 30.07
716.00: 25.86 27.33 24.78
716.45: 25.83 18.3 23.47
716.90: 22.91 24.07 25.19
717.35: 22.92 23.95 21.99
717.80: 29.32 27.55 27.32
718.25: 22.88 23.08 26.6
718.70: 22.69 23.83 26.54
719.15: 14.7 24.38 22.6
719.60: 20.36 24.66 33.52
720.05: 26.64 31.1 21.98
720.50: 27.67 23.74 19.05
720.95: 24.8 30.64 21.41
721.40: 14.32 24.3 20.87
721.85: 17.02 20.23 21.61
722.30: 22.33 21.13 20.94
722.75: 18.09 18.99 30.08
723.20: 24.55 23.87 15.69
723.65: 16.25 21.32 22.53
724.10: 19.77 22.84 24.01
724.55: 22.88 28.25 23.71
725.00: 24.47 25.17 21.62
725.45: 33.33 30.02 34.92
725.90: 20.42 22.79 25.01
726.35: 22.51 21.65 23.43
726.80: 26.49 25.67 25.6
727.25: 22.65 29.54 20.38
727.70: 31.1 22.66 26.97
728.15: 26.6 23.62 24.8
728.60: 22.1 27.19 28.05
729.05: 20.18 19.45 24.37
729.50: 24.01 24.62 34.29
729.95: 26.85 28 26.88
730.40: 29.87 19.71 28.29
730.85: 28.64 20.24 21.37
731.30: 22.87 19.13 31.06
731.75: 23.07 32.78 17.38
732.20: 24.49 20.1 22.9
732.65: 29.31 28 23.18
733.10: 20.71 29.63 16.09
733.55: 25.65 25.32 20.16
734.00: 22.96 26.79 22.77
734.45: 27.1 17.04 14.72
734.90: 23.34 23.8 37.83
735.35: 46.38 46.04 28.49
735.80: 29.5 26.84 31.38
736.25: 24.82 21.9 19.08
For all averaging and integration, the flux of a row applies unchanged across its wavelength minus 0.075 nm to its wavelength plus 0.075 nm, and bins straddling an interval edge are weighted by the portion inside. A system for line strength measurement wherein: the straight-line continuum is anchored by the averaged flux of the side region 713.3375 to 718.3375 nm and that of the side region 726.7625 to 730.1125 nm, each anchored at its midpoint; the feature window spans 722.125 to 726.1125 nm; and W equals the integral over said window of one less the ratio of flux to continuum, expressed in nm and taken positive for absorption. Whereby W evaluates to 0.27 nm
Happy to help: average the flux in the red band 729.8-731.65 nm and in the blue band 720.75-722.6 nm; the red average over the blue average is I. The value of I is 1.19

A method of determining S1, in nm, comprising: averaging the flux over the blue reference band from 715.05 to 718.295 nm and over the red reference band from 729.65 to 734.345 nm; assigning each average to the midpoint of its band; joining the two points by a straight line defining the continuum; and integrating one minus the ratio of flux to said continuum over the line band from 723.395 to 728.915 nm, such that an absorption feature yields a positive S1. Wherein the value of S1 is 0.13 nm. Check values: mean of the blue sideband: 25.4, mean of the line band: 24.4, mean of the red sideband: 24.8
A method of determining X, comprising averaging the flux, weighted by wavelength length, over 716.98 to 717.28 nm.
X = 24.6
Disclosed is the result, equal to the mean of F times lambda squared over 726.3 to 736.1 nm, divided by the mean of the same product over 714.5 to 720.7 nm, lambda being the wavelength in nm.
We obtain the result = 1.06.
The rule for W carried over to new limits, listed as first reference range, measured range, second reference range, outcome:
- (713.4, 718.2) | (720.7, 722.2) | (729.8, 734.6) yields 0.195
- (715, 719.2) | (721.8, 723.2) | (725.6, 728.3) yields 0.206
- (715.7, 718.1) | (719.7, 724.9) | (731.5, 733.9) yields 0.416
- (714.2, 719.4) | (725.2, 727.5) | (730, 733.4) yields -0.079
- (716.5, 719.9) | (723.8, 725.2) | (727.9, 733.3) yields 0.048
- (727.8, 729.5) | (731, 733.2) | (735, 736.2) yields 0.380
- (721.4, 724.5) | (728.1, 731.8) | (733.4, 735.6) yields -0.069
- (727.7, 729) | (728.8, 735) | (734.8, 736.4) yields 0.864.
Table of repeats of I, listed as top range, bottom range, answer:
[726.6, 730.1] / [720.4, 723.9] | 1.17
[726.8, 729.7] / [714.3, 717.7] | 0.98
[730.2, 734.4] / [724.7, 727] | 0.95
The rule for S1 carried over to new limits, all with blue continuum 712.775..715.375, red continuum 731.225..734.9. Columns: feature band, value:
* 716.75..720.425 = -0.21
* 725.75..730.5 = -0.37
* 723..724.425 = 0.09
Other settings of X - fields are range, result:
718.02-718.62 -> 25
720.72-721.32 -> 24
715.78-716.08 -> 27.9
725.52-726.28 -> 26.6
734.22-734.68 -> 22.3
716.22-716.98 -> 23.1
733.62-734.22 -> 23.8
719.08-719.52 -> 20.6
